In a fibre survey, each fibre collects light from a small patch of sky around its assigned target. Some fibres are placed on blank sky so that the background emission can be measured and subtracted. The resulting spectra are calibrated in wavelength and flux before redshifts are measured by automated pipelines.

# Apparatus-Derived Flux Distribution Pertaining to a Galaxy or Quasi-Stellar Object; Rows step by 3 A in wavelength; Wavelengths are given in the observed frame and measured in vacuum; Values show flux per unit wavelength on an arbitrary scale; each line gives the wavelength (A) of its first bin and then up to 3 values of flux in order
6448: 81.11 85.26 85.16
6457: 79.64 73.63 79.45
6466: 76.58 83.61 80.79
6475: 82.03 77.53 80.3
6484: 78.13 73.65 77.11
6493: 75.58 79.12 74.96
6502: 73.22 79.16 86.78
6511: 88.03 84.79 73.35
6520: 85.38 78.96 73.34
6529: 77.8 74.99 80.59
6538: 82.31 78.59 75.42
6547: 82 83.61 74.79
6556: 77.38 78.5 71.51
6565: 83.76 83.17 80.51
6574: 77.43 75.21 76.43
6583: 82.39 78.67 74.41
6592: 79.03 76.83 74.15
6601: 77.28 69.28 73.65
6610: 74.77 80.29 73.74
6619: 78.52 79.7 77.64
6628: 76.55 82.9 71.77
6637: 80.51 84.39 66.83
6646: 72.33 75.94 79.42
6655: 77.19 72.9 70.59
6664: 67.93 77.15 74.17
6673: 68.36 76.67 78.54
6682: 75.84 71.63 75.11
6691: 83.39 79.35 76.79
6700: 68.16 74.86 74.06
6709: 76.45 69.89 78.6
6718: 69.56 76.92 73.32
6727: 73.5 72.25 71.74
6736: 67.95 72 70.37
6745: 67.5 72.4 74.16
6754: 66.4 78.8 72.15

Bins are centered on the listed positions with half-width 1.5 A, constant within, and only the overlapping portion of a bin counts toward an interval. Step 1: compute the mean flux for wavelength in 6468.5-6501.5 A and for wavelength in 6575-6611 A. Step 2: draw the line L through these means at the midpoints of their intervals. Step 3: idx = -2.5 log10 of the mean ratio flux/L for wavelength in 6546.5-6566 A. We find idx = -0.024 mag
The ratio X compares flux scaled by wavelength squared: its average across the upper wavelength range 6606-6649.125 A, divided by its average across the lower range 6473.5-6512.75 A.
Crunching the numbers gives 1.0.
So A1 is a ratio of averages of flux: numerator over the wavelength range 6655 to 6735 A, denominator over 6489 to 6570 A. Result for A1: 0.94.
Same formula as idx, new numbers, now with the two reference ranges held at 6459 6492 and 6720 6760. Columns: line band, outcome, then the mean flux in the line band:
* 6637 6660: -0.02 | 75.8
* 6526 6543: -0.02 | 78.3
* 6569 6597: -0.03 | 77.9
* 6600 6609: 0.03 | 73.3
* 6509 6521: -0.07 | 82.9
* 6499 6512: -0.04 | 80.8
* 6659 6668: 0.03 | 71.7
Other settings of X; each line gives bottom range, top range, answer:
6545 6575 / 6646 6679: 0.97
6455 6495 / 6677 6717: 1.03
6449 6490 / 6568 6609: 1.00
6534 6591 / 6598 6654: 0.99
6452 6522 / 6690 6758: 0.99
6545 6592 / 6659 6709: 0.98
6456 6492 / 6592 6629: 1.01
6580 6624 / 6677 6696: 1.03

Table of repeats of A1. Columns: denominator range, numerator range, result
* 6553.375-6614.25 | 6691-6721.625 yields 0.97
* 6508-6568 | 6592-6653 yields 0.96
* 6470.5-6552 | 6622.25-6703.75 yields 0.95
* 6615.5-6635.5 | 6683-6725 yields 0.97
